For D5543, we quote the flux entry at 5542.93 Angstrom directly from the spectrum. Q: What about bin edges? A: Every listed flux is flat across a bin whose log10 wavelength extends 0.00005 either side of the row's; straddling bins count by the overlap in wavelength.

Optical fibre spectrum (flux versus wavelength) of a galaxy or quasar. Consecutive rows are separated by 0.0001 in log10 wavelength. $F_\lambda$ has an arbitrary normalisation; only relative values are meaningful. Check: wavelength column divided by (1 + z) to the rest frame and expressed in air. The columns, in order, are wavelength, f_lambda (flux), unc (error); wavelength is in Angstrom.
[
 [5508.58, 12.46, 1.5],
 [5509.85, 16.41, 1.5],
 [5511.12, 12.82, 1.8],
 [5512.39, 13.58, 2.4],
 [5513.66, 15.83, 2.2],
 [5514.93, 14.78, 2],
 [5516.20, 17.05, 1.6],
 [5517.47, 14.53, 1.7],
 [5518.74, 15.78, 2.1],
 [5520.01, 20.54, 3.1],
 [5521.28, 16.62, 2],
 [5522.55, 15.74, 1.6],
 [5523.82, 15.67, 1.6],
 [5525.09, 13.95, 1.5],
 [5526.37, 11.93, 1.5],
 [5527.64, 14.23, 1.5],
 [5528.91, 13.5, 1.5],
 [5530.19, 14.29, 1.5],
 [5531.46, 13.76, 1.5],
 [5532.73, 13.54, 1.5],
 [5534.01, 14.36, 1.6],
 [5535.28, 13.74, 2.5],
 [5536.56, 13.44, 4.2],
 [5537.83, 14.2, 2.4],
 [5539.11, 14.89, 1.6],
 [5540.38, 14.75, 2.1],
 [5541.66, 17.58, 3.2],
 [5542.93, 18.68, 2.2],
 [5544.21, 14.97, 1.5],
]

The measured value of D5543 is 18.68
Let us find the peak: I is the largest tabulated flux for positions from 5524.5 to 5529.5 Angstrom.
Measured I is 14.23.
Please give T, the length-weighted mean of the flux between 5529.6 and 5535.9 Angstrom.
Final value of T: 13.9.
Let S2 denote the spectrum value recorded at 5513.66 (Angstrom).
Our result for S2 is 15.83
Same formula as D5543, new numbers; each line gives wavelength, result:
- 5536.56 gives 13.44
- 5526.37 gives 11.93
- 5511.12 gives 12.82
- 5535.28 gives 13.74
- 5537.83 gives 14.2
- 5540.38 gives 14.75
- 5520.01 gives 20.54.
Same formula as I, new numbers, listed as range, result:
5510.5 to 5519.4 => 17.05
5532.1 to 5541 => 14.89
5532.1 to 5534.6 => 14.36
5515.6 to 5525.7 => 20.54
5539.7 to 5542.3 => 17.58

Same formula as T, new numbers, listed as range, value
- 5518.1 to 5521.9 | 17.7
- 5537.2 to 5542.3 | 15.4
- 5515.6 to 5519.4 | 15.8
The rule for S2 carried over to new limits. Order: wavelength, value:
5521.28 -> 16.62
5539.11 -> 14.89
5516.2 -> 17.05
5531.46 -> 13.76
